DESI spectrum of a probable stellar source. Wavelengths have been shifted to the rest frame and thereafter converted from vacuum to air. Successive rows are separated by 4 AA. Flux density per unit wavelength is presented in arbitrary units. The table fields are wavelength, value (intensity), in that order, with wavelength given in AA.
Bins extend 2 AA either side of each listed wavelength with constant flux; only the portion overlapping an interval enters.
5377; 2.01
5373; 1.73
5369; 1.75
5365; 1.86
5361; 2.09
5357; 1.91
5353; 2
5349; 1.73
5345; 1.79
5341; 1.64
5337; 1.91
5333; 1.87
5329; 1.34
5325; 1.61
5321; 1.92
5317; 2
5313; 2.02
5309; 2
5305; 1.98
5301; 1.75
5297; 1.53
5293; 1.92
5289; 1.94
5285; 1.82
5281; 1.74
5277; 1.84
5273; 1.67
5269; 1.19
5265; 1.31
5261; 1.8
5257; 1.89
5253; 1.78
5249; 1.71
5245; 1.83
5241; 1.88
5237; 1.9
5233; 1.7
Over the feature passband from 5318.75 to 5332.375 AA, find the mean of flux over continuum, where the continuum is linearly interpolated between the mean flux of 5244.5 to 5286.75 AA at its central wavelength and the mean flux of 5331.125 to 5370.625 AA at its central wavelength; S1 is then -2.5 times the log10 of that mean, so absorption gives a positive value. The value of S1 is 0.09 mag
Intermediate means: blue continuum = 1.68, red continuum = 1.86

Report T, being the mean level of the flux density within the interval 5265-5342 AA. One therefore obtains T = 1.76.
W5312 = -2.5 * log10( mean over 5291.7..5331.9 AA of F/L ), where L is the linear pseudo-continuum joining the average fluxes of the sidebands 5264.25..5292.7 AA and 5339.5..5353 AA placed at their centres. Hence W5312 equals -0.05 mag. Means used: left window 1.68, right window 1.76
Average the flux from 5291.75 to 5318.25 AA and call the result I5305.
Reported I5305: 1.88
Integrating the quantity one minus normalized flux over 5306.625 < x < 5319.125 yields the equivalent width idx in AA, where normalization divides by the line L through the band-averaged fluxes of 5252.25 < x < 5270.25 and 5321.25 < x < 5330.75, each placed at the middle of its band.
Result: -3.48 AA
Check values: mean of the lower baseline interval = 1.6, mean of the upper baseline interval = 1.56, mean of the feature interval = 2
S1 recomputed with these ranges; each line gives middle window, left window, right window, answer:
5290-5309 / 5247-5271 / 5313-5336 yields -0.07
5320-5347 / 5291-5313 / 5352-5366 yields 0.12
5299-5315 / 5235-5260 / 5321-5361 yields -0.08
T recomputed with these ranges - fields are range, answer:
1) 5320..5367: 1.8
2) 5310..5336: 1.81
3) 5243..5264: 1.78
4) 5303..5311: 1.99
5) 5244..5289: 1.7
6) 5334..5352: 1.79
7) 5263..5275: 1.39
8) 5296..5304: 1.7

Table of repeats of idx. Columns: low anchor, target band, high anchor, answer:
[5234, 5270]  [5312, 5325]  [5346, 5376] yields -0.8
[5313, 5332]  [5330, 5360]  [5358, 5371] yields 0.1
